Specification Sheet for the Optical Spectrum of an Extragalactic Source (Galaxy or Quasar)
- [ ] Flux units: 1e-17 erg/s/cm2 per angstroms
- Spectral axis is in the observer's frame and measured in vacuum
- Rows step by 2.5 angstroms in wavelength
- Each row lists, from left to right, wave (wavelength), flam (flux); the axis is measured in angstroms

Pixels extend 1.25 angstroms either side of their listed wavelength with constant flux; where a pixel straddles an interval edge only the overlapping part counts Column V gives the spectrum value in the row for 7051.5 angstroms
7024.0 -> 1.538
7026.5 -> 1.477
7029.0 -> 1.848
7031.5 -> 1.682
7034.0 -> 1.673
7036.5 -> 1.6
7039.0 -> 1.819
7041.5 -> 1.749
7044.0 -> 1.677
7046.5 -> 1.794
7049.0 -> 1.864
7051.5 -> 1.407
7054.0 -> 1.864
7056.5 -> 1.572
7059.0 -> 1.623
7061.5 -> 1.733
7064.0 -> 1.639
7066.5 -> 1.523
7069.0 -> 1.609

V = 1.407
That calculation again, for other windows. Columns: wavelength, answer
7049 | 1.864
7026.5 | 1.477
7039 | 1.819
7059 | 1.623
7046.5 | 1.794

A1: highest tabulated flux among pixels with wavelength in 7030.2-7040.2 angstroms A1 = 1.819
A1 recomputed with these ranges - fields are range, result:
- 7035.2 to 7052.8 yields 1.864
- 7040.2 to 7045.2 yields 1.749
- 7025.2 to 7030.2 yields 1.848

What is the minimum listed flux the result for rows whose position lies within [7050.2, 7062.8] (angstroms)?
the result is 1.407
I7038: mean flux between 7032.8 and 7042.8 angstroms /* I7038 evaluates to 1.71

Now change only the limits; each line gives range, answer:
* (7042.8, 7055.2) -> 1.72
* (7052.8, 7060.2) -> 1.69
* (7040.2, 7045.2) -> 1.71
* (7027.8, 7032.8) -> 1.76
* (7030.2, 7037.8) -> 1.65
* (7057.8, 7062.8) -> 1.68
